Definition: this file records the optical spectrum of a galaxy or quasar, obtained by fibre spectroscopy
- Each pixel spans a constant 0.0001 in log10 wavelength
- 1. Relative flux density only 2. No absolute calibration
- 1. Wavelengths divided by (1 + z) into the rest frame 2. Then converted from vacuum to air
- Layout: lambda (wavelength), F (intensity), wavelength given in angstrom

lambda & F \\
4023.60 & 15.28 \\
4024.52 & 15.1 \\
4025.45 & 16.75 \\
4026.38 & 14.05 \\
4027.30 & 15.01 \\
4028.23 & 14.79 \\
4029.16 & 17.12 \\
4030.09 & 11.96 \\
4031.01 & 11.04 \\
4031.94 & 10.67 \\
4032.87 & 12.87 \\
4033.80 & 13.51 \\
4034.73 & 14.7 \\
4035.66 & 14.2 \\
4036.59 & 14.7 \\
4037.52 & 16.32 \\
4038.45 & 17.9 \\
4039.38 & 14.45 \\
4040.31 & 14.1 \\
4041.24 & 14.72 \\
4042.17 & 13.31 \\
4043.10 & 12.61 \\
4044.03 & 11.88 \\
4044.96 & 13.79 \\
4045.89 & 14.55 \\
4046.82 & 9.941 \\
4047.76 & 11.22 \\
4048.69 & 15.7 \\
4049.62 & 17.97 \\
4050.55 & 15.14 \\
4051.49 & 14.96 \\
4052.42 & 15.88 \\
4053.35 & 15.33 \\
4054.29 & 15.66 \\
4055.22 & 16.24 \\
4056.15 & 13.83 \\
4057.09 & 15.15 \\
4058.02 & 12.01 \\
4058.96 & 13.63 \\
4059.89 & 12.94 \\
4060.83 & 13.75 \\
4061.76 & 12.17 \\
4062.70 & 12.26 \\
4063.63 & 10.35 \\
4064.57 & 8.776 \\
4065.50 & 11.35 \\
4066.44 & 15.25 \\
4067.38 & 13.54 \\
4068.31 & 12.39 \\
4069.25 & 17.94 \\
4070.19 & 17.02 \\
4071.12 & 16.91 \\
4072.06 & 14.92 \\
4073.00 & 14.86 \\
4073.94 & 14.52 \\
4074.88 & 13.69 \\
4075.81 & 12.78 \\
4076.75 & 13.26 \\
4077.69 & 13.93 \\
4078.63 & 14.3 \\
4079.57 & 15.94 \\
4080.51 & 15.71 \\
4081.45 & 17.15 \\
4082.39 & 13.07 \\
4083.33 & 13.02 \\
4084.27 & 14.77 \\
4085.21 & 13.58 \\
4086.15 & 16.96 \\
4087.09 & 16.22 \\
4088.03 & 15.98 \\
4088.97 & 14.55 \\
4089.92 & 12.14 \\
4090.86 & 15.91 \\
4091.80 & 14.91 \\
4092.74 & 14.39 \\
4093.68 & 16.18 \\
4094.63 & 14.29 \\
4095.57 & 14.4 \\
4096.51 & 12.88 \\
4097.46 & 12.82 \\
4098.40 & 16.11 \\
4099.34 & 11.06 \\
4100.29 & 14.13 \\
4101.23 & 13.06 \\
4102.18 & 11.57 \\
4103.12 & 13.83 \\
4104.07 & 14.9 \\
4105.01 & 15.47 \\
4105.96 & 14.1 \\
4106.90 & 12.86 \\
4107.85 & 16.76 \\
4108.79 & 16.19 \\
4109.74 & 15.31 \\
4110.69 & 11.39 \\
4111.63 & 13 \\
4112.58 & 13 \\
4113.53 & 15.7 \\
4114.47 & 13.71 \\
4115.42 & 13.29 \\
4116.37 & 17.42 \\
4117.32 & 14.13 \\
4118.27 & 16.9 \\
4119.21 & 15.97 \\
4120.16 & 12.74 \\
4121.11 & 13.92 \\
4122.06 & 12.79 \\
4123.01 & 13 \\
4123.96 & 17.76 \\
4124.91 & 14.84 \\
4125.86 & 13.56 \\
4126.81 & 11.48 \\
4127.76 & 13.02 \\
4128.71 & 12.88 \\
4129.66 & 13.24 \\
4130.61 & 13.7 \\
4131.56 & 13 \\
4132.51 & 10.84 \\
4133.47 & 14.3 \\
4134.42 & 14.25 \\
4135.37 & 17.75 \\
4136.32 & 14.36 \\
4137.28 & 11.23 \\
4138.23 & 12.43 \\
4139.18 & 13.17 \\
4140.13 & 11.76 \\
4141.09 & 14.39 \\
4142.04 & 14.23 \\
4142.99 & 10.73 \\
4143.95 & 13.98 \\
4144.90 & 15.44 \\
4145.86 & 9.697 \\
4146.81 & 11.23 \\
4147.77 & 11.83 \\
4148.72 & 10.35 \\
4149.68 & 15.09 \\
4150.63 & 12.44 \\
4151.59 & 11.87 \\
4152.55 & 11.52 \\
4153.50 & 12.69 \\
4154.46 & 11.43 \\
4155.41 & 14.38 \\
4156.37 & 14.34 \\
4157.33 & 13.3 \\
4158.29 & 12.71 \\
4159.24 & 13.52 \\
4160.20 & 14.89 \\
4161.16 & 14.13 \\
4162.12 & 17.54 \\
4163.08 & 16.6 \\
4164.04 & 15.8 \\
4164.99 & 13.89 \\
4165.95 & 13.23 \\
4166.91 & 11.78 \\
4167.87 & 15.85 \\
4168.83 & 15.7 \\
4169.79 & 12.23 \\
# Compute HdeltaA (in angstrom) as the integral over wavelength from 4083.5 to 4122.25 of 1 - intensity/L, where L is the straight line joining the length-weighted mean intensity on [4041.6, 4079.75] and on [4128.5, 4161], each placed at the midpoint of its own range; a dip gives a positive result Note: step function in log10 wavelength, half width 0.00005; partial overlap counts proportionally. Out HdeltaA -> -2.6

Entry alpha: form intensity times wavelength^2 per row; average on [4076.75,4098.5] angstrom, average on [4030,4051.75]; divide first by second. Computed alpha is 1.1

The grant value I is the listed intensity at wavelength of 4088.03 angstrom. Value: 15.98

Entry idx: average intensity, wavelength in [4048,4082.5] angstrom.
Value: 14.3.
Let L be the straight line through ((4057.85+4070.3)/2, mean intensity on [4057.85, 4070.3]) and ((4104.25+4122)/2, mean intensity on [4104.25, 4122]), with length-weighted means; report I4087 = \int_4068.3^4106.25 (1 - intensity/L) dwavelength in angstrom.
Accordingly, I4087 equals -2.4 angstrom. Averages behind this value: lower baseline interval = 13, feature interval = 14.6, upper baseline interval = 14.5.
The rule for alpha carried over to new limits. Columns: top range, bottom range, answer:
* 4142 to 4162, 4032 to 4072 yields 0.96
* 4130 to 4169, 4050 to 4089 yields 0.97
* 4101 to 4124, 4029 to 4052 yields 1.06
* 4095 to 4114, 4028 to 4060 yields 1.01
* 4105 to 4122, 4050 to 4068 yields 1.09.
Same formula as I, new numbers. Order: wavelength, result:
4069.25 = 17.94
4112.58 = 13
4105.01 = 15.47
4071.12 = 16.91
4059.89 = 12.94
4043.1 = 12.61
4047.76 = 11.22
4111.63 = 13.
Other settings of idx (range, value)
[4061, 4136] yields 14.2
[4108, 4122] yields 14.5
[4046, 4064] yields 13.9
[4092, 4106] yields 14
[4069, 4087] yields 15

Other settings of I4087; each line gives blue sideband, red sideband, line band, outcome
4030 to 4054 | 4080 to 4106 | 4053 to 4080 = 0.5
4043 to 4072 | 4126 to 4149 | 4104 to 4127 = -2.2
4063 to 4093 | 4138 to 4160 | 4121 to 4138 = -0.6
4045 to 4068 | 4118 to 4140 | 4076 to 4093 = -1.3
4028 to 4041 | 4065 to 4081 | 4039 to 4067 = 1.4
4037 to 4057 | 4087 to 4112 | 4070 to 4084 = -0.3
